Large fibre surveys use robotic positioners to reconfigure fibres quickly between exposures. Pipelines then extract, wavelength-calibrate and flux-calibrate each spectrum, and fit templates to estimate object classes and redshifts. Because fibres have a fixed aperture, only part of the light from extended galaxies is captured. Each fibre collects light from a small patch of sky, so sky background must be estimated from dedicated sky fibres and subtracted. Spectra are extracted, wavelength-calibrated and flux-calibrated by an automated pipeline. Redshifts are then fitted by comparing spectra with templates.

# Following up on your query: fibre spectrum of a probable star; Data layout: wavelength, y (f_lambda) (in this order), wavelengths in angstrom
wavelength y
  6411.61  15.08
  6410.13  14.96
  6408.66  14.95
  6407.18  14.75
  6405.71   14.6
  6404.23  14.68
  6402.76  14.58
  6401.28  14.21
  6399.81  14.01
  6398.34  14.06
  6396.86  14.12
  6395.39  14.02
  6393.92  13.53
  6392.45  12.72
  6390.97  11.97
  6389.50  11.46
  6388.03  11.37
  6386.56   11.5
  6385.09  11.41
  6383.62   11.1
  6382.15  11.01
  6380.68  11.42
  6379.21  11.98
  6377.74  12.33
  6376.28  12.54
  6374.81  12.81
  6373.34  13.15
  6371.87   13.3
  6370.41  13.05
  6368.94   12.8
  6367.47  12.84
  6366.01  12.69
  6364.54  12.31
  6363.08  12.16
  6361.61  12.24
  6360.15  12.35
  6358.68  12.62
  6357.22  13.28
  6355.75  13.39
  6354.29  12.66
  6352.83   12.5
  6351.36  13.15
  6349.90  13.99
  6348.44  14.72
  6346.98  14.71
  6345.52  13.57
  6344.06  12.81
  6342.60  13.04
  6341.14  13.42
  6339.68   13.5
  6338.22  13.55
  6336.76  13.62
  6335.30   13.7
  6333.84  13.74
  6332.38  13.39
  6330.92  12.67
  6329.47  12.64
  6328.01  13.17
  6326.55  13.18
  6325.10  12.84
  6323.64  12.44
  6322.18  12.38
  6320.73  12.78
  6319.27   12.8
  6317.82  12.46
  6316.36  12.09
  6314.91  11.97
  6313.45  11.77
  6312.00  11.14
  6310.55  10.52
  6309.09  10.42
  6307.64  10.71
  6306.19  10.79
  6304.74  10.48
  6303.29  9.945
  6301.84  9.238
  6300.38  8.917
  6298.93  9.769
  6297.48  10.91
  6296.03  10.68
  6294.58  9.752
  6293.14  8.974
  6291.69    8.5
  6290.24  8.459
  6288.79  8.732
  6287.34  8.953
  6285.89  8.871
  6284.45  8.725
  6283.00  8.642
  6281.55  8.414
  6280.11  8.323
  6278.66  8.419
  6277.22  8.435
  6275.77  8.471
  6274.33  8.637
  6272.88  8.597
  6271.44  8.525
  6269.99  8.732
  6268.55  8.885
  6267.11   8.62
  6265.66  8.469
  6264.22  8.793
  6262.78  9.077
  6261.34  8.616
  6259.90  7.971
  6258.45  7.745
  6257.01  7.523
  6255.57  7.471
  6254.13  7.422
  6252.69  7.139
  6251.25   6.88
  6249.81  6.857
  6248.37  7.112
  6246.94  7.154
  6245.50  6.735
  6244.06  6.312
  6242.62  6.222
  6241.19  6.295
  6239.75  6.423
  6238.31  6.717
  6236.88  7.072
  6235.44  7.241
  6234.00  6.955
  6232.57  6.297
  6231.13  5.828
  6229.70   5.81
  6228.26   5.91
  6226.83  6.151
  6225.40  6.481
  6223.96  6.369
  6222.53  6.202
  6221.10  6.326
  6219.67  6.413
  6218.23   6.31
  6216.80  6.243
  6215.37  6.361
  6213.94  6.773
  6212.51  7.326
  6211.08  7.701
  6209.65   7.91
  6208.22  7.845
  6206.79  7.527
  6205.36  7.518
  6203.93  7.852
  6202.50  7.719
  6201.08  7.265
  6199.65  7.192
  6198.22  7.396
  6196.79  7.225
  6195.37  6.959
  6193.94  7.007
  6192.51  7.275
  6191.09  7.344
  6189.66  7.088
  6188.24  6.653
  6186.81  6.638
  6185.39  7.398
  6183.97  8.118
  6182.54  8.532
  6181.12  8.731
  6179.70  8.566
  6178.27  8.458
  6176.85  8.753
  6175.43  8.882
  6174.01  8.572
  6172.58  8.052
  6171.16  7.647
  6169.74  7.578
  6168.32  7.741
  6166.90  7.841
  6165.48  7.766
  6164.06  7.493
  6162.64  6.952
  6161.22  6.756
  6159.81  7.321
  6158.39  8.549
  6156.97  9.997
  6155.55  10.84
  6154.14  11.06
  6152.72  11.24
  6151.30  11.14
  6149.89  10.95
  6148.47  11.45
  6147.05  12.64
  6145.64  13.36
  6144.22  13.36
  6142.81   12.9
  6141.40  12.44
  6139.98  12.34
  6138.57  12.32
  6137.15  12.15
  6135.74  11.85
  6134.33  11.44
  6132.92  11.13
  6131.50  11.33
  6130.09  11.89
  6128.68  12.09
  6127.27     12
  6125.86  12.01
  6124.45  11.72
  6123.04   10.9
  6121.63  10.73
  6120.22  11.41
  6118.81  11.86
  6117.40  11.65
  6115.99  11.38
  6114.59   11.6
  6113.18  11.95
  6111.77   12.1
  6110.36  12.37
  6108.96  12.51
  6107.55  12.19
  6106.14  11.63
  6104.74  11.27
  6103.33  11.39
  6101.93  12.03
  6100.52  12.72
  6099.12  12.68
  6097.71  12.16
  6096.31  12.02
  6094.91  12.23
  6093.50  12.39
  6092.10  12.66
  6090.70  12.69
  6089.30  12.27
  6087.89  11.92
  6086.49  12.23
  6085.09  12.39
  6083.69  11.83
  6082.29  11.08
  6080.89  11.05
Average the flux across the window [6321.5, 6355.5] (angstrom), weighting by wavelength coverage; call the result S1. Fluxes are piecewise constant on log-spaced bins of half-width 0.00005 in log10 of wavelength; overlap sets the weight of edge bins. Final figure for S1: 13.3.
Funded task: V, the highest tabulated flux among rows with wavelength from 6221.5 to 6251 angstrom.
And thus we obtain 7.241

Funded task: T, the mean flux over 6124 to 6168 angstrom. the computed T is 10.8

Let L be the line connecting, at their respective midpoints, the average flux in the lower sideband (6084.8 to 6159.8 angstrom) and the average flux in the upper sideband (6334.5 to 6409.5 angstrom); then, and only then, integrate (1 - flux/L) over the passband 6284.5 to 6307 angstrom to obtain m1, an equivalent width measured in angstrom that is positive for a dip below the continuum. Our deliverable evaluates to 5.6 angstrom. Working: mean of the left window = 11.8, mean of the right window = 13.1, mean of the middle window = 9.51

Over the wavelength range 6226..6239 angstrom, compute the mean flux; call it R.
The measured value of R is 6.44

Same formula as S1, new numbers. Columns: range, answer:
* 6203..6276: 7.25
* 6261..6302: 8.9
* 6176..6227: 7.28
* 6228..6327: 8.91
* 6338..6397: 12.7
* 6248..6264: 7.67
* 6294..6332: 11.4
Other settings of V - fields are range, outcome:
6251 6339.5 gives 13.74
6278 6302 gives 10.91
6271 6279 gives 8.637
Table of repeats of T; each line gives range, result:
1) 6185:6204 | 7.19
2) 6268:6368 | 11.3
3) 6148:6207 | 8.21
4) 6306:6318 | 11.3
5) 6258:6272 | 8.55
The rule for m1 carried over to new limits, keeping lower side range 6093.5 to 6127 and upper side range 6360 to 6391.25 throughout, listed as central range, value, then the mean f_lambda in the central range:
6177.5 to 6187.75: 3.35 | 8.04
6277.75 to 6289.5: 3.35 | 8.63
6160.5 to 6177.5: 5.84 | 7.83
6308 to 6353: -2.70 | 12.8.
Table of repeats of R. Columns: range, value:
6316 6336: 12.9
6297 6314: 10.4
